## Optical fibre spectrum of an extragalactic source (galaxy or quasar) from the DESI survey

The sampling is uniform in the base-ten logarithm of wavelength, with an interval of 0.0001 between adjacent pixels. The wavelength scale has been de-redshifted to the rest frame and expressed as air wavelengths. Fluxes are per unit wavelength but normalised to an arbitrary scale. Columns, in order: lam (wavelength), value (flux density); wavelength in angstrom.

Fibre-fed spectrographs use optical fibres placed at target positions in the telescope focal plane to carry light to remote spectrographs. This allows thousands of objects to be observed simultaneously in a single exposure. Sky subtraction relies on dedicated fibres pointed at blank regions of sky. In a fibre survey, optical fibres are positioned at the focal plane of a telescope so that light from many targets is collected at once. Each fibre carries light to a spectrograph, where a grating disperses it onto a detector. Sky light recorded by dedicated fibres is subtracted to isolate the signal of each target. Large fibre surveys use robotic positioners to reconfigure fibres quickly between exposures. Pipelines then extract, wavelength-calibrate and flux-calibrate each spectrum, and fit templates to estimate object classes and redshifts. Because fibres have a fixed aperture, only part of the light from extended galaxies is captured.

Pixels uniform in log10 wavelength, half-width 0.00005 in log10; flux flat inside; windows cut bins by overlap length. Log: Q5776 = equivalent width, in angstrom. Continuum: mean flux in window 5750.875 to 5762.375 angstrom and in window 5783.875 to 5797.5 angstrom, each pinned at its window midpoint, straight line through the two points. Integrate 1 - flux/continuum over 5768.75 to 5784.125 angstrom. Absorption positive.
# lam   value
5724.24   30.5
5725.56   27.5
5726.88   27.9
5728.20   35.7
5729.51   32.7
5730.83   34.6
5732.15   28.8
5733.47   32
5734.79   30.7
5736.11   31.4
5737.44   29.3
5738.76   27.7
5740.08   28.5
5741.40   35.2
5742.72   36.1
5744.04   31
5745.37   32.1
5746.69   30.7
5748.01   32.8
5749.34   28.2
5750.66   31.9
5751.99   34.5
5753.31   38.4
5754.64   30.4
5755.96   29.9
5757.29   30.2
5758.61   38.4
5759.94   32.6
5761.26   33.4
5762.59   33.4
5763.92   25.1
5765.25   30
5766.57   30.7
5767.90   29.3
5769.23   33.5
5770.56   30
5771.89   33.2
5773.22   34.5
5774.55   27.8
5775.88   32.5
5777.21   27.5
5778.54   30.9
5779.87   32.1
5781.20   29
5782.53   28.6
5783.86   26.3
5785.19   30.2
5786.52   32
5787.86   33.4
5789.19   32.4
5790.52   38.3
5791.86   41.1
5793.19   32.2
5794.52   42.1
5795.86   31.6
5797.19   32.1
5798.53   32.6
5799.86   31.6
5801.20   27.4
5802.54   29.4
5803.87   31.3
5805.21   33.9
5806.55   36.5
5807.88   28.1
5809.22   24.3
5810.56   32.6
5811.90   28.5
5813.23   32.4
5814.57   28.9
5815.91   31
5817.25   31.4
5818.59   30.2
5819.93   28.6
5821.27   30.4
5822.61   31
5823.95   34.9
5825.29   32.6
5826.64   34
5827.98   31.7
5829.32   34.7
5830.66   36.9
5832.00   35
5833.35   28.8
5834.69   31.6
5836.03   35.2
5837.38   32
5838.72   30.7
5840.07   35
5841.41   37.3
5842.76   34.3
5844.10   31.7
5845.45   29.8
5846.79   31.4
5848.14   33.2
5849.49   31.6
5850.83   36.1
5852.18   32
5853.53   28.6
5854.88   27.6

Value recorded 1.5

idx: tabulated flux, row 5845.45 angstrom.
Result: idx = 29.8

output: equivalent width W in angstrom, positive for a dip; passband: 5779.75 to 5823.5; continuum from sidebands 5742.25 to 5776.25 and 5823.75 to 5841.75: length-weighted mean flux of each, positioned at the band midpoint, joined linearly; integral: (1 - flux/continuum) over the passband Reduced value 1.7 angstrom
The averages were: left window 31.9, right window 33.5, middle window 31.6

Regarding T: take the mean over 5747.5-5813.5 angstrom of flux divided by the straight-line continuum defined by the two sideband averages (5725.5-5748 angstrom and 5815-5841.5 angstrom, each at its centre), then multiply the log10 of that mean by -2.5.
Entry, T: 0.01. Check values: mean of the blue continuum 31.4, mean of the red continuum 32.5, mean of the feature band 31.8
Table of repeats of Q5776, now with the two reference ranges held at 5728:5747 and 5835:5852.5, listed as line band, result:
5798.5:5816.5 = 1.1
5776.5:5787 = 0.9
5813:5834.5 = 0.5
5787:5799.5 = -1.0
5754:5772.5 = 0.3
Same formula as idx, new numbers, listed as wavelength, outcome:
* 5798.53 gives 32.6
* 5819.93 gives 28.6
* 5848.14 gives 33.2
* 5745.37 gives 32.1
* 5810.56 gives 32.6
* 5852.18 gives 32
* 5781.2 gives 29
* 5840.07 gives 35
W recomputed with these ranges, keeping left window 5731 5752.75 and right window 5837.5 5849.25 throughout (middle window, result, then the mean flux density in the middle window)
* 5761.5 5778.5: 0.6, 30.7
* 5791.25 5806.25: -0.5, 33.3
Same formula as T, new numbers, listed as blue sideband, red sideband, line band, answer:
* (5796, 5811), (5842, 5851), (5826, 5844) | -0.052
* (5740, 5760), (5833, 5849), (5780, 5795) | -0.015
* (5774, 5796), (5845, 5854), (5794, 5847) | 0.001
